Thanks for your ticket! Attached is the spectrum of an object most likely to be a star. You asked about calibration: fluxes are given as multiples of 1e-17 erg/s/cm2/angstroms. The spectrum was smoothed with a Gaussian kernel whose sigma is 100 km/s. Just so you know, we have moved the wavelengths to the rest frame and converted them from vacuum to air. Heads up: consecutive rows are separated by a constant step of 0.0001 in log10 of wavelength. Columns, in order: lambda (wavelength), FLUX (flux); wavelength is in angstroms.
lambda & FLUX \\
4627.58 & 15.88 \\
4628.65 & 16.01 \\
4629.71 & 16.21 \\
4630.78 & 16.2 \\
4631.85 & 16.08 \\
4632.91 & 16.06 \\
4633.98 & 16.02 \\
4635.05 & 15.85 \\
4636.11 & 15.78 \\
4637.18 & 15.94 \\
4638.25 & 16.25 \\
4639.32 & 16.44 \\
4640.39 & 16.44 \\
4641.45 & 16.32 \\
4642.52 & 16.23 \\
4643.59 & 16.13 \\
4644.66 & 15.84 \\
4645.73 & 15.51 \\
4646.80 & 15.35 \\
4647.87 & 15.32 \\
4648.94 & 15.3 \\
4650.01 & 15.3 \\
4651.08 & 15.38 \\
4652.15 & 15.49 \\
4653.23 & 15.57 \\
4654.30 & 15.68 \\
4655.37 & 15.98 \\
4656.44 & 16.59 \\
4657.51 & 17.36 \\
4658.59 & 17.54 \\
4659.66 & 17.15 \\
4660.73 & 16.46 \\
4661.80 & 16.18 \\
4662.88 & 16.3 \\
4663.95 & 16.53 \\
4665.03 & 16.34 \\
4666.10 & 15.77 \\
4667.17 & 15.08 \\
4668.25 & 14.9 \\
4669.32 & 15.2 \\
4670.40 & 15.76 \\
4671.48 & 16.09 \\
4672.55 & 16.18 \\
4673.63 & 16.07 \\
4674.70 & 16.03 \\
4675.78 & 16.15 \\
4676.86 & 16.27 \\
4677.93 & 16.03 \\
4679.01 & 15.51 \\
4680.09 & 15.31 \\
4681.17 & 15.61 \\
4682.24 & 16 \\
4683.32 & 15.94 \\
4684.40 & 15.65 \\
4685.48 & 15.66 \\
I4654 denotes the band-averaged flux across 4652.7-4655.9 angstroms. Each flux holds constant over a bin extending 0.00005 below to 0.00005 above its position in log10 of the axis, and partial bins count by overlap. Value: 15.8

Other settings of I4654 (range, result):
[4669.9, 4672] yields 15.9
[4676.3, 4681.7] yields 15.7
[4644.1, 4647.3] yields 15.6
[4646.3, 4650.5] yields 15.3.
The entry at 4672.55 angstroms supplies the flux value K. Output 16.18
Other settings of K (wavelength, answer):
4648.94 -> 15.3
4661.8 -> 16.18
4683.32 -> 15.94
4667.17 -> 15.08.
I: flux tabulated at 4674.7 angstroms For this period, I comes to 16.03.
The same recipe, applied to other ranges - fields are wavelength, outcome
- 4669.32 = 15.2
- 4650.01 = 15.3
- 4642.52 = 16.23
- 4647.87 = 15.32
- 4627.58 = 15.88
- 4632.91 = 16.06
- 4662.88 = 16.3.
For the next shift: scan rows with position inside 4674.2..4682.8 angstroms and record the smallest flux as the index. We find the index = 15.31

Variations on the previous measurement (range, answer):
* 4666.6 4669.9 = 14.9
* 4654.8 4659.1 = 15.98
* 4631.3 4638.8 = 15.78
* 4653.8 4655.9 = 15.68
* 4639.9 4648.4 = 15.32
